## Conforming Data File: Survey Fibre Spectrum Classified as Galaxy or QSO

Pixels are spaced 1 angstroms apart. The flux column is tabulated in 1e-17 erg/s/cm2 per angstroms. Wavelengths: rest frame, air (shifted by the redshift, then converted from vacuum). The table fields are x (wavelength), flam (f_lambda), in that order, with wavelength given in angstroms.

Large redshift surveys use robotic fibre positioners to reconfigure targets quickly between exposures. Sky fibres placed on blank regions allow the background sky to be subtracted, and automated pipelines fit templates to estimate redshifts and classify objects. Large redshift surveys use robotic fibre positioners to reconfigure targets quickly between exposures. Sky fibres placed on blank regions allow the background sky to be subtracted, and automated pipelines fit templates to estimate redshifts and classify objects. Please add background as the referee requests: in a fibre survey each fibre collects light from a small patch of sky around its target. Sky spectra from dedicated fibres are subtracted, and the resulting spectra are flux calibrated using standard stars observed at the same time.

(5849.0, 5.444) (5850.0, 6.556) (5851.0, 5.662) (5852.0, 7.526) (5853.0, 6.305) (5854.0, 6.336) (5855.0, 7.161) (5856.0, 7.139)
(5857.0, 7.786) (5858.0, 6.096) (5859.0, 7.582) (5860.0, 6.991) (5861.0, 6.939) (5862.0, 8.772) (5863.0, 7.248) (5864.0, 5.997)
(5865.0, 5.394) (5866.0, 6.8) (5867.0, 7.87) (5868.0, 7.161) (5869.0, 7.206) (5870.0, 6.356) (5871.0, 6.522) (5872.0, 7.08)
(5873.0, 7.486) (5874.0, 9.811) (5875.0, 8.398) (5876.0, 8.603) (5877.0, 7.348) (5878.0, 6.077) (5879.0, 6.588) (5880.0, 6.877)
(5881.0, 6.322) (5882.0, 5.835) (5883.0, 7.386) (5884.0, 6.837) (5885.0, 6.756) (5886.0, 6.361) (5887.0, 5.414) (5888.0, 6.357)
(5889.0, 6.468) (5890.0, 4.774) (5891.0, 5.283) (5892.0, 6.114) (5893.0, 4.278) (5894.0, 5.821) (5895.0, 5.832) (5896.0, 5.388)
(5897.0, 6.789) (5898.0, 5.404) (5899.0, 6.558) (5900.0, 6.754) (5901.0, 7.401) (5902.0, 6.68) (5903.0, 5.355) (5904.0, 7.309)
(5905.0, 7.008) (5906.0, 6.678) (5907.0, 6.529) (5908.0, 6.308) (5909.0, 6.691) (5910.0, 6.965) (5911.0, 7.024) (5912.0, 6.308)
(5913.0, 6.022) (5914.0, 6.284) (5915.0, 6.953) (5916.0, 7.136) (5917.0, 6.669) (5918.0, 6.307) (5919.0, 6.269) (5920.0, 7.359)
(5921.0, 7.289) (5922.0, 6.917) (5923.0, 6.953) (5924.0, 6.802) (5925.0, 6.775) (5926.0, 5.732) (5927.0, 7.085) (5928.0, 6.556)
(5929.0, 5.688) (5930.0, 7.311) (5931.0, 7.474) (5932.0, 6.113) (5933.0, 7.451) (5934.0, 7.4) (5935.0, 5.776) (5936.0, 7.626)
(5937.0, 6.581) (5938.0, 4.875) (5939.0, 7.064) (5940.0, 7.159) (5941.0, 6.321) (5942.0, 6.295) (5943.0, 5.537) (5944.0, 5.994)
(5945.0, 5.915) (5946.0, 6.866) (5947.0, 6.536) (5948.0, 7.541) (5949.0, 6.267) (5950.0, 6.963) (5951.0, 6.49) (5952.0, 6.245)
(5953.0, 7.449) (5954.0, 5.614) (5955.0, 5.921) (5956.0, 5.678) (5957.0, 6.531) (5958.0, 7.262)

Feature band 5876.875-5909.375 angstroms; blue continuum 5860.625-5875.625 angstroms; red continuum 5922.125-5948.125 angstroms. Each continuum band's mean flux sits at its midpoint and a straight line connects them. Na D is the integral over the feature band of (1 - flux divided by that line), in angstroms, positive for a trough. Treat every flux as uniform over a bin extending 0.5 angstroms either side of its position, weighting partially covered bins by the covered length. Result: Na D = 3.4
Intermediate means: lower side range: 7.28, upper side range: 6.58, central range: 6.28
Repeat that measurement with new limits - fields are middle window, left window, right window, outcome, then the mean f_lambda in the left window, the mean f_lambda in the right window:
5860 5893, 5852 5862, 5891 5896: -3.1 angstroms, 7.05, 5.48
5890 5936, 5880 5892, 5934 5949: -1.3 angstroms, 6.19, 6.46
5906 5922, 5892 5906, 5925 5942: -0.7 angstroms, 6.21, 6.63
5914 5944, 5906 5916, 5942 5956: -0.7 angstroms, 6.6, 6.38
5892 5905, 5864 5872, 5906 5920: 0.9 angstroms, 6.73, 6.61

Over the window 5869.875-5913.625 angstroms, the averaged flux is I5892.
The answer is 6.55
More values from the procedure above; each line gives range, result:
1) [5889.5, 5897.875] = 5.53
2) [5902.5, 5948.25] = 6.62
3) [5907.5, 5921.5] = 6.68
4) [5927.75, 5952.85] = 6.57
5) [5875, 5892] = 6.5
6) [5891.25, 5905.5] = 6.18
